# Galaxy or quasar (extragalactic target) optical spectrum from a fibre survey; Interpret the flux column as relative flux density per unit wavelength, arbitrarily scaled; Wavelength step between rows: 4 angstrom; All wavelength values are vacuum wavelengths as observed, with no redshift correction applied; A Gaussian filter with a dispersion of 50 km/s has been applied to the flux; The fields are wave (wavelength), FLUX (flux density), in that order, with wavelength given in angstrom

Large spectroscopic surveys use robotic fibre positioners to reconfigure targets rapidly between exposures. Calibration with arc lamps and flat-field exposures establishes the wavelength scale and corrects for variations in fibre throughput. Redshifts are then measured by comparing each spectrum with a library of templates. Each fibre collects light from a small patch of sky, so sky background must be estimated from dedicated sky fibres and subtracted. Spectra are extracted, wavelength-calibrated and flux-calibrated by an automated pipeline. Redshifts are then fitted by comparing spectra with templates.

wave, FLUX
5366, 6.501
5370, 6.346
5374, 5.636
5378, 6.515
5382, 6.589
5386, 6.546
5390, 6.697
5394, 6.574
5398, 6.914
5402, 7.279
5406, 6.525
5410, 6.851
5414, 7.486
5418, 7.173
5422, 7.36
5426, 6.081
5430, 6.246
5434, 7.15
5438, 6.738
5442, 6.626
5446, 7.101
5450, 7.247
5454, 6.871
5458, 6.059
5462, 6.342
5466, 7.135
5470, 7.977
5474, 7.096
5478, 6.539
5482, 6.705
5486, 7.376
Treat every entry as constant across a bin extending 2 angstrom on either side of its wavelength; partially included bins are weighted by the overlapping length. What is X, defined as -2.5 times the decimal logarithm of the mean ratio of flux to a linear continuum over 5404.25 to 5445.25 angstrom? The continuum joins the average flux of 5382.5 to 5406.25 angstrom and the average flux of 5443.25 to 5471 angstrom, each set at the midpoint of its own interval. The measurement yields 0.00 mag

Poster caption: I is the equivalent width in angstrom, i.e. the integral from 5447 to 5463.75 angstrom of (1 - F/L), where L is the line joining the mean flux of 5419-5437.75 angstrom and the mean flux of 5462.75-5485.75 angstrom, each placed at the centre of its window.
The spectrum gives 0.6 angstrom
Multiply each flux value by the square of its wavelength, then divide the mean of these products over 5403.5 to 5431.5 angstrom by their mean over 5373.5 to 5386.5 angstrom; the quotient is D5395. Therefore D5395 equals 1.09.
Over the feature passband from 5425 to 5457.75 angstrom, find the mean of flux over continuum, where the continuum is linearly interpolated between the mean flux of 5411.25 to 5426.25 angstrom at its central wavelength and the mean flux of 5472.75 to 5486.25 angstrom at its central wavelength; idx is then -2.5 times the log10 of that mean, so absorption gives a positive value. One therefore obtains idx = 0.05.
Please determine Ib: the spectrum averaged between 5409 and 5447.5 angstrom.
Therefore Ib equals 6.88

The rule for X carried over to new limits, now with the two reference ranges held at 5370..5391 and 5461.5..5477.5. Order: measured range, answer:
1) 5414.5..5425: -0.073 mag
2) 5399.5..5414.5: -0.060 mag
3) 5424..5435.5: 0.057 mag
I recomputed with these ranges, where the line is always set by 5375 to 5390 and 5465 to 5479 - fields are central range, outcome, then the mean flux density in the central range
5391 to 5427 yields -1.1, 6.93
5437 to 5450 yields 0.2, 6.89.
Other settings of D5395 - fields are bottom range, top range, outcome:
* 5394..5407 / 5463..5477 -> 1.08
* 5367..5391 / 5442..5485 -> 1.12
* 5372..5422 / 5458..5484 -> 1.05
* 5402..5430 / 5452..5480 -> 1.01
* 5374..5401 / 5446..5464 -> 1.04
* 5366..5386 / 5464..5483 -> 1.17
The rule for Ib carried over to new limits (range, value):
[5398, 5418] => 7.04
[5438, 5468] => 6.77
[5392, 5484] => 6.87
